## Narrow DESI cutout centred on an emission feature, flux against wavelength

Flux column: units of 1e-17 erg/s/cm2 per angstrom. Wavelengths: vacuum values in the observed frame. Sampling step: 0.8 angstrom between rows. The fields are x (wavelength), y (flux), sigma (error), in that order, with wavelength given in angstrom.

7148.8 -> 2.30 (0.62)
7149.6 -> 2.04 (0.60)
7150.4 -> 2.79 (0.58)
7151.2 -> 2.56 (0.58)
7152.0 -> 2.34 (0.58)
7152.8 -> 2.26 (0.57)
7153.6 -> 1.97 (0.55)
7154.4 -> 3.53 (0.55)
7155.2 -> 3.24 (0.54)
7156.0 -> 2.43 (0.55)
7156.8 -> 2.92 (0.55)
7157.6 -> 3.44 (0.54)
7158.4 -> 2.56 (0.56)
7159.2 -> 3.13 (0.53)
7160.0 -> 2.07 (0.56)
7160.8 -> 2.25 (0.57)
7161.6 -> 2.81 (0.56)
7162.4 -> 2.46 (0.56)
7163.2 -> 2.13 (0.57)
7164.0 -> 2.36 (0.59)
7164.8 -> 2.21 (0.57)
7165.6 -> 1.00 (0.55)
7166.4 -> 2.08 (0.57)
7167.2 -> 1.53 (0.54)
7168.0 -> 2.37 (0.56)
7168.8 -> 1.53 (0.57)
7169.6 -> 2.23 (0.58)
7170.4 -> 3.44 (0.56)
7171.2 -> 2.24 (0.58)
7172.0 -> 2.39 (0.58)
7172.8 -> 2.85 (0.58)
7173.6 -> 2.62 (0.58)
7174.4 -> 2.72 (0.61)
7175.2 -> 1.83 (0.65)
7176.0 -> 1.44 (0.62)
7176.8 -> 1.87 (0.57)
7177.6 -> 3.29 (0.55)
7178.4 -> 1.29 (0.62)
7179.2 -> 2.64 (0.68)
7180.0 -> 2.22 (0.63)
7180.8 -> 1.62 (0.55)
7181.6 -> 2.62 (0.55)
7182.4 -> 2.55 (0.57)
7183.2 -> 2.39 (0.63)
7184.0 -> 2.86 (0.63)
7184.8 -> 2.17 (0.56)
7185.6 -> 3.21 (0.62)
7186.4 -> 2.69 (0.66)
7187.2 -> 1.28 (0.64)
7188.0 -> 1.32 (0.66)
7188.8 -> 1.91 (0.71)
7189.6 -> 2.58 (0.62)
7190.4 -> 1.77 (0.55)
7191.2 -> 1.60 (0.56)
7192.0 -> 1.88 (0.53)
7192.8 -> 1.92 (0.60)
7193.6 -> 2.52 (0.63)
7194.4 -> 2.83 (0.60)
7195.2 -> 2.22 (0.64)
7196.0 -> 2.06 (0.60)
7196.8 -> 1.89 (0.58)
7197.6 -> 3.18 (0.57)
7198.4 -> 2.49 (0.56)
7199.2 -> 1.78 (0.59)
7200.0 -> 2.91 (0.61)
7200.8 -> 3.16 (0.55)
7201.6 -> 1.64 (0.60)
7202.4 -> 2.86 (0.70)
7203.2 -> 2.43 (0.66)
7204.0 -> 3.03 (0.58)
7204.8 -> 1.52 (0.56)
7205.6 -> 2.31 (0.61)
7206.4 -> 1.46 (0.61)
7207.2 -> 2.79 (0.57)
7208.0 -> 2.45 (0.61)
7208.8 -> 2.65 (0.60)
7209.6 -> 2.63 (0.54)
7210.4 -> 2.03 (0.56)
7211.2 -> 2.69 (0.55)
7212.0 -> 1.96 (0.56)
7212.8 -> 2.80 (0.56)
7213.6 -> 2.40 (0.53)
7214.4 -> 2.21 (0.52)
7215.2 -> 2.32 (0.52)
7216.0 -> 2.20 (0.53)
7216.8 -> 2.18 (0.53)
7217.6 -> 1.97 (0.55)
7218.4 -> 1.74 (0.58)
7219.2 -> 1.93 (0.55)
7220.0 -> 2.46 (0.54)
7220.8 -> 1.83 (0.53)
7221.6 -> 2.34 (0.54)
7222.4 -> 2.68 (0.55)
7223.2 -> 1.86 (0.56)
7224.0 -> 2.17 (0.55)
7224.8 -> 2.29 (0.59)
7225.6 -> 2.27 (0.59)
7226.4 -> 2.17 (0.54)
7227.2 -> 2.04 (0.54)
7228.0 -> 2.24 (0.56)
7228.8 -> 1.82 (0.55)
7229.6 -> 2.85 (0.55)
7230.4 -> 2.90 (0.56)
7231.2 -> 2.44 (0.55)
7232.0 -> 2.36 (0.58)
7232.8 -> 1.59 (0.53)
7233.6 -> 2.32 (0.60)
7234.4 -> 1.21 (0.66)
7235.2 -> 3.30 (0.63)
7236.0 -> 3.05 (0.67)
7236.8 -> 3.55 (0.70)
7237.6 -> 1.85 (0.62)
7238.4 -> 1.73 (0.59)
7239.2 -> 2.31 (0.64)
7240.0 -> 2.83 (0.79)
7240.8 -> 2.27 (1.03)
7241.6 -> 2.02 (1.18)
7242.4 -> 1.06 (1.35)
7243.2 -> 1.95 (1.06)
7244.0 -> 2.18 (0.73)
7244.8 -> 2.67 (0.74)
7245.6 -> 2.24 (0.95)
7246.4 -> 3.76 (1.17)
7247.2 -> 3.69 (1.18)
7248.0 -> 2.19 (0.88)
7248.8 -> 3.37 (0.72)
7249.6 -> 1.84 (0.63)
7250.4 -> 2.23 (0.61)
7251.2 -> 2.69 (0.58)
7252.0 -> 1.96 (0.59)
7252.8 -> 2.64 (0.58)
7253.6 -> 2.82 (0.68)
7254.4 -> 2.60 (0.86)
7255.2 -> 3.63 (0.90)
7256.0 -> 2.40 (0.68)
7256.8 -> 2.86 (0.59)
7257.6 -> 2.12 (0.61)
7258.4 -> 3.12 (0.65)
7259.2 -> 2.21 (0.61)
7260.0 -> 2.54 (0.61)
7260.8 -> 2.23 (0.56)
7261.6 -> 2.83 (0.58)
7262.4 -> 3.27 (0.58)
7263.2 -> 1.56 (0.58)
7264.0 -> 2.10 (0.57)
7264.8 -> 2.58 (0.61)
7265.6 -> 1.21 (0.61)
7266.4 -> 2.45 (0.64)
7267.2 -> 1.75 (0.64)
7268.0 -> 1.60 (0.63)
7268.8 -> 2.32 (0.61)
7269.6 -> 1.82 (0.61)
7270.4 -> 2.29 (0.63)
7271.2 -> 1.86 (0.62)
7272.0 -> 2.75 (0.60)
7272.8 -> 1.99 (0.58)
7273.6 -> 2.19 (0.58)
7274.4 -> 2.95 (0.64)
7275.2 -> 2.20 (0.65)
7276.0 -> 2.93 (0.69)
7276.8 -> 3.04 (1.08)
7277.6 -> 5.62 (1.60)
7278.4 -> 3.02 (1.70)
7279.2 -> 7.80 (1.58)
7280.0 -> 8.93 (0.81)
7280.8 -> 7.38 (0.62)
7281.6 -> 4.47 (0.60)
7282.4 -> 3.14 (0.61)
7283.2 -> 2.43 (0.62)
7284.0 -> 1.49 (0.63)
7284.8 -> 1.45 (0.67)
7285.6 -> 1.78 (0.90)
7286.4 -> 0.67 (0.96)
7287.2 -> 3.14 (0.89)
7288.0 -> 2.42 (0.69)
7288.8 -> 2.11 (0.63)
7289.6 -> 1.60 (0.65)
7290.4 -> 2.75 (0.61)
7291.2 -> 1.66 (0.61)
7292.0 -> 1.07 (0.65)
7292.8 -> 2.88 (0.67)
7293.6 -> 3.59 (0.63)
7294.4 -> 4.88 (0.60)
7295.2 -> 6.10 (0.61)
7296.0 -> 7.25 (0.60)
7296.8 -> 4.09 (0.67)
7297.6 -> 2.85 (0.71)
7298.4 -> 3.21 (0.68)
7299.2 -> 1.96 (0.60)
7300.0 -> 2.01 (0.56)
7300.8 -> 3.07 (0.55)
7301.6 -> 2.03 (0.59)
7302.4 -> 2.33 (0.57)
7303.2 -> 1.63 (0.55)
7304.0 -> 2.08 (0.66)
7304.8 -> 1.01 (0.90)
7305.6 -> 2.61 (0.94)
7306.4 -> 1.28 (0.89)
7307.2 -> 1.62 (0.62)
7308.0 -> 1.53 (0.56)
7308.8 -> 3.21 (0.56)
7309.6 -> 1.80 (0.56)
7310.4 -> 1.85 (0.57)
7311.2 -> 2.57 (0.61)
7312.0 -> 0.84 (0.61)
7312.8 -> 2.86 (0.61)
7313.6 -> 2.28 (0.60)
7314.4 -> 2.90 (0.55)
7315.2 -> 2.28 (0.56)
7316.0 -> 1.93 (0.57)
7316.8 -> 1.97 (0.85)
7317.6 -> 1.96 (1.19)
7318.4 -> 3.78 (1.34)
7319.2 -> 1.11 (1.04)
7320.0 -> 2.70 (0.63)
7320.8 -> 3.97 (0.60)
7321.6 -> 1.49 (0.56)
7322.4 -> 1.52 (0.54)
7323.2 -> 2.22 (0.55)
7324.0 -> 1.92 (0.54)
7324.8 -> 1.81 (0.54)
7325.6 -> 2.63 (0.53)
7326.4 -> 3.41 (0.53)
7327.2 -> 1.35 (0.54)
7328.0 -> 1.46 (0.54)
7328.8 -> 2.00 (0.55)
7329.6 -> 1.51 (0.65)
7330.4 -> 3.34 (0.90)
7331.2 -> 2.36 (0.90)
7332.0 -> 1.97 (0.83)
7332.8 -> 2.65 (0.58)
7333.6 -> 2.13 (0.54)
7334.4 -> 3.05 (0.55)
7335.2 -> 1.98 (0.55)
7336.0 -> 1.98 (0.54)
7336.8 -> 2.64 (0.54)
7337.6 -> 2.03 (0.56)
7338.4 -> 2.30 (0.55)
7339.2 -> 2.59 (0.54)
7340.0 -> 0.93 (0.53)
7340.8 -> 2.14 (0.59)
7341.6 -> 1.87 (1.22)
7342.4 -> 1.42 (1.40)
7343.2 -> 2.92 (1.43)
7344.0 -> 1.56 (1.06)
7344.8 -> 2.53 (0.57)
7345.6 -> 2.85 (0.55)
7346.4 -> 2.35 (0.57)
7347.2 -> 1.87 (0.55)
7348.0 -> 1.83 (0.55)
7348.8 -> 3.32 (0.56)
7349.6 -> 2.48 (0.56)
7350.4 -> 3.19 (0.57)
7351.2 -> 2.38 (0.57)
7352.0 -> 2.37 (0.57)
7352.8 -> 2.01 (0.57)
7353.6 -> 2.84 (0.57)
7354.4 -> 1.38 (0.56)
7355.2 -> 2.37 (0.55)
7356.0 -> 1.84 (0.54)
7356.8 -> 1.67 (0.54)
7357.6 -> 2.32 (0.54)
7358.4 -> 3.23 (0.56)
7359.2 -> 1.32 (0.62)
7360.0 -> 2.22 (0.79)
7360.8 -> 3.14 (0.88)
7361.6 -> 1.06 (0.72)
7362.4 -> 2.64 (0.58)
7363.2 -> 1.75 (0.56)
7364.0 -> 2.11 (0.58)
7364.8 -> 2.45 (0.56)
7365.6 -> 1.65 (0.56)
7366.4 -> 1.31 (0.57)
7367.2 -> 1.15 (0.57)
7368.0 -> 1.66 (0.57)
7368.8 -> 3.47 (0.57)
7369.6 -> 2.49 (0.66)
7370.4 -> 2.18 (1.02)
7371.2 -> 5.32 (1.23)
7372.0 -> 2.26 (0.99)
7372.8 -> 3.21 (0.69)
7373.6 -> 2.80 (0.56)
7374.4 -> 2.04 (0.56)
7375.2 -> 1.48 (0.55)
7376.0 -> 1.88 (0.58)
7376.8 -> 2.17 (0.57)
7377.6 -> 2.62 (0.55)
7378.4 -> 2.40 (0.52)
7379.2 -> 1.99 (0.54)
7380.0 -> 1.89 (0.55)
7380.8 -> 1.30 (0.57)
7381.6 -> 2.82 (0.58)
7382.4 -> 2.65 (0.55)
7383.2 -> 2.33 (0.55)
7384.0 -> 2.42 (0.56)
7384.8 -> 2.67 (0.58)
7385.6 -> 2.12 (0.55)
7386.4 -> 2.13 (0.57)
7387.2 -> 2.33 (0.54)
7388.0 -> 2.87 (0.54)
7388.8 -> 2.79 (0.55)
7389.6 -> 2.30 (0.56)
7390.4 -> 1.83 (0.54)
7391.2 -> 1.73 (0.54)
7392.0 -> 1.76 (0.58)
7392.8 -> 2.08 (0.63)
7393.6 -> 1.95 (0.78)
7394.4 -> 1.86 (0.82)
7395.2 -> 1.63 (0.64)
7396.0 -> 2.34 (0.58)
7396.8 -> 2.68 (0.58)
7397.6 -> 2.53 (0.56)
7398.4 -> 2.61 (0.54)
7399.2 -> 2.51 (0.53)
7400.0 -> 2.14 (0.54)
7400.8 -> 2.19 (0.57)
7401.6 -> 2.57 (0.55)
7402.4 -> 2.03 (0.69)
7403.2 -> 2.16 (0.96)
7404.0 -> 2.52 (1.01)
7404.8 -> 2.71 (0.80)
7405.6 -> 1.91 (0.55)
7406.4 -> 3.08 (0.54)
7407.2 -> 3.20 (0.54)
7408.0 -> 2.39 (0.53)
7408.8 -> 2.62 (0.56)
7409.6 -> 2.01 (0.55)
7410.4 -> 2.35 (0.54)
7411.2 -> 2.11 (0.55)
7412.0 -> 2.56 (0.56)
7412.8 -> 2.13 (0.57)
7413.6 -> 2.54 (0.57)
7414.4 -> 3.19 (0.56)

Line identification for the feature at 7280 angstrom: [S II]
